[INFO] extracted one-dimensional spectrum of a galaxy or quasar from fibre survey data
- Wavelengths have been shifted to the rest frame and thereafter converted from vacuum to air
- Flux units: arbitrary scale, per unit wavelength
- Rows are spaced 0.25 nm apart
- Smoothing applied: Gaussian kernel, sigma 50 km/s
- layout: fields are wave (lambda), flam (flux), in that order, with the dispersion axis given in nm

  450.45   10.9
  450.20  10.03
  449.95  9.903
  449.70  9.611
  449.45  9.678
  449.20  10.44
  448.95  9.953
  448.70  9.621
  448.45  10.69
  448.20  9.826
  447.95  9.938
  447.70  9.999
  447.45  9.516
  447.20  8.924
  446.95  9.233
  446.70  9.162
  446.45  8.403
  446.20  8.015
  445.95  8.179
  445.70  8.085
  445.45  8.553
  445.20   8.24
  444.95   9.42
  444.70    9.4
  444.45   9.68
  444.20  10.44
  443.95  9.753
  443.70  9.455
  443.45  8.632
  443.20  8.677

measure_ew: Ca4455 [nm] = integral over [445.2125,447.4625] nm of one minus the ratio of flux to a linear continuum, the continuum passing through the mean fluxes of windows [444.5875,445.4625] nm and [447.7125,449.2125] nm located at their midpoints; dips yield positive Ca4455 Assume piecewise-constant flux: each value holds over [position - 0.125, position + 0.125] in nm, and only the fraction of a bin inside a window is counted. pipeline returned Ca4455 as 0.18 nm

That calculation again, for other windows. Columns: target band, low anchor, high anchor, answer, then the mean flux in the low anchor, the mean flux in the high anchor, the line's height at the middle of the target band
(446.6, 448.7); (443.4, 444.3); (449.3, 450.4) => 0.03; 9.62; 9.89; 9.8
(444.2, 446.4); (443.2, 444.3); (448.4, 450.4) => 0.19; 9.45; 10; 9.6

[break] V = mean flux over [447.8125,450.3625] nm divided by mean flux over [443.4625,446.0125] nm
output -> 1.1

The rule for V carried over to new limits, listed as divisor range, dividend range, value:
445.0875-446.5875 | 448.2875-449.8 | 1.21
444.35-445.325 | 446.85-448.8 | 1.06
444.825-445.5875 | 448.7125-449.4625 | 1.15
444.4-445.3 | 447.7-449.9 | 1.09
